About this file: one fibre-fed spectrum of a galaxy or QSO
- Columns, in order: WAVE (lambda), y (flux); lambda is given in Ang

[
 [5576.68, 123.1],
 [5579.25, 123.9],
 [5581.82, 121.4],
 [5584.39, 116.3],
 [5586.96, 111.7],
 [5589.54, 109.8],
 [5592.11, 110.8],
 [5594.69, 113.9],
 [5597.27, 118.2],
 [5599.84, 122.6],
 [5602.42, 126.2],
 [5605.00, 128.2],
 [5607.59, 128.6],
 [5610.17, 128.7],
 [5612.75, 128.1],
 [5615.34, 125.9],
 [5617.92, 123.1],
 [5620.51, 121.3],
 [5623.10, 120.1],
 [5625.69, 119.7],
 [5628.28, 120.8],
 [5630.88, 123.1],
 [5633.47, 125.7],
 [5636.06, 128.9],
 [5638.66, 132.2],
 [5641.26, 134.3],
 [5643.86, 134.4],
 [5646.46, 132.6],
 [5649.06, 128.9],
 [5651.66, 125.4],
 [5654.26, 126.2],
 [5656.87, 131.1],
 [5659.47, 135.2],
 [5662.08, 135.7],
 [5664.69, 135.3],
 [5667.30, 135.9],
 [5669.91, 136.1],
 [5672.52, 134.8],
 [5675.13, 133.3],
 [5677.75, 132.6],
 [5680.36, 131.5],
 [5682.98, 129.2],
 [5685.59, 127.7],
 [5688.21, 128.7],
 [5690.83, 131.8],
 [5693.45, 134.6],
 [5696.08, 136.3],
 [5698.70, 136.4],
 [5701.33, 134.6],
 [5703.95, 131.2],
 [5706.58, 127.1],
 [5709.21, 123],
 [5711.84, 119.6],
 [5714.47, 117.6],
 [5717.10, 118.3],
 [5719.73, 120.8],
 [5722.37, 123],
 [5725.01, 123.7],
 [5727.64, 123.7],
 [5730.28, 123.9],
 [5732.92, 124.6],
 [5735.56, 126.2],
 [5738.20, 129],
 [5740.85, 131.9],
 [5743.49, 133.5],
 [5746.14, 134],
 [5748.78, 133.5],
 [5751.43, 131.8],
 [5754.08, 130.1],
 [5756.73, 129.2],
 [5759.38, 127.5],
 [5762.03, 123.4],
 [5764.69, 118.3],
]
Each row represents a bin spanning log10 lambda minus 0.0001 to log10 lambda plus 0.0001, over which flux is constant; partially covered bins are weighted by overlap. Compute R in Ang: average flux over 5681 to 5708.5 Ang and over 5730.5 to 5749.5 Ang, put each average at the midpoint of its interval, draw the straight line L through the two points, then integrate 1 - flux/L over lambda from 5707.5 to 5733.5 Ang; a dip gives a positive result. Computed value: 1.75 Ang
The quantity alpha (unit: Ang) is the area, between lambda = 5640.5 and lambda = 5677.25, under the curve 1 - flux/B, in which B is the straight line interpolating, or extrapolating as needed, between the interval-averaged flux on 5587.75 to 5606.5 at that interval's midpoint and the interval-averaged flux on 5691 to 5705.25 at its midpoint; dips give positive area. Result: -1.32 Ang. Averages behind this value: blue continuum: 118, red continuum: 134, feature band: 133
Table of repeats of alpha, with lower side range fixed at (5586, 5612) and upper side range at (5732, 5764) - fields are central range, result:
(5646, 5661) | -0.77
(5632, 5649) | -1.16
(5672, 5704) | -1.74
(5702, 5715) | 0.24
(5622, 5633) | 0.06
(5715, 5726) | 0.57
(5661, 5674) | -1.16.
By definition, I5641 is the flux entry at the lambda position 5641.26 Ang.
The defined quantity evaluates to 134.3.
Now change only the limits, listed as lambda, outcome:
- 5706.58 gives 127.1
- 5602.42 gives 126.2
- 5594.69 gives 113.9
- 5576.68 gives 123.1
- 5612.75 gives 128.1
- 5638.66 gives 132.2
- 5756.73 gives 129.2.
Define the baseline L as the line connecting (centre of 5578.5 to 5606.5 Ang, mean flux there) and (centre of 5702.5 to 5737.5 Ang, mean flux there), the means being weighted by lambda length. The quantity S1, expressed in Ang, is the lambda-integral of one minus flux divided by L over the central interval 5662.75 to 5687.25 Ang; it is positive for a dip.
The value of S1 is -2.3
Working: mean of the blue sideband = 118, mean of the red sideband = 123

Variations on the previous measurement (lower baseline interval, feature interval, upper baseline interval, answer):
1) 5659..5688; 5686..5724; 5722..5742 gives 0.6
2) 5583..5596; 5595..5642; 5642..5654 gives -1.5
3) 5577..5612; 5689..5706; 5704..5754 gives -1.2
